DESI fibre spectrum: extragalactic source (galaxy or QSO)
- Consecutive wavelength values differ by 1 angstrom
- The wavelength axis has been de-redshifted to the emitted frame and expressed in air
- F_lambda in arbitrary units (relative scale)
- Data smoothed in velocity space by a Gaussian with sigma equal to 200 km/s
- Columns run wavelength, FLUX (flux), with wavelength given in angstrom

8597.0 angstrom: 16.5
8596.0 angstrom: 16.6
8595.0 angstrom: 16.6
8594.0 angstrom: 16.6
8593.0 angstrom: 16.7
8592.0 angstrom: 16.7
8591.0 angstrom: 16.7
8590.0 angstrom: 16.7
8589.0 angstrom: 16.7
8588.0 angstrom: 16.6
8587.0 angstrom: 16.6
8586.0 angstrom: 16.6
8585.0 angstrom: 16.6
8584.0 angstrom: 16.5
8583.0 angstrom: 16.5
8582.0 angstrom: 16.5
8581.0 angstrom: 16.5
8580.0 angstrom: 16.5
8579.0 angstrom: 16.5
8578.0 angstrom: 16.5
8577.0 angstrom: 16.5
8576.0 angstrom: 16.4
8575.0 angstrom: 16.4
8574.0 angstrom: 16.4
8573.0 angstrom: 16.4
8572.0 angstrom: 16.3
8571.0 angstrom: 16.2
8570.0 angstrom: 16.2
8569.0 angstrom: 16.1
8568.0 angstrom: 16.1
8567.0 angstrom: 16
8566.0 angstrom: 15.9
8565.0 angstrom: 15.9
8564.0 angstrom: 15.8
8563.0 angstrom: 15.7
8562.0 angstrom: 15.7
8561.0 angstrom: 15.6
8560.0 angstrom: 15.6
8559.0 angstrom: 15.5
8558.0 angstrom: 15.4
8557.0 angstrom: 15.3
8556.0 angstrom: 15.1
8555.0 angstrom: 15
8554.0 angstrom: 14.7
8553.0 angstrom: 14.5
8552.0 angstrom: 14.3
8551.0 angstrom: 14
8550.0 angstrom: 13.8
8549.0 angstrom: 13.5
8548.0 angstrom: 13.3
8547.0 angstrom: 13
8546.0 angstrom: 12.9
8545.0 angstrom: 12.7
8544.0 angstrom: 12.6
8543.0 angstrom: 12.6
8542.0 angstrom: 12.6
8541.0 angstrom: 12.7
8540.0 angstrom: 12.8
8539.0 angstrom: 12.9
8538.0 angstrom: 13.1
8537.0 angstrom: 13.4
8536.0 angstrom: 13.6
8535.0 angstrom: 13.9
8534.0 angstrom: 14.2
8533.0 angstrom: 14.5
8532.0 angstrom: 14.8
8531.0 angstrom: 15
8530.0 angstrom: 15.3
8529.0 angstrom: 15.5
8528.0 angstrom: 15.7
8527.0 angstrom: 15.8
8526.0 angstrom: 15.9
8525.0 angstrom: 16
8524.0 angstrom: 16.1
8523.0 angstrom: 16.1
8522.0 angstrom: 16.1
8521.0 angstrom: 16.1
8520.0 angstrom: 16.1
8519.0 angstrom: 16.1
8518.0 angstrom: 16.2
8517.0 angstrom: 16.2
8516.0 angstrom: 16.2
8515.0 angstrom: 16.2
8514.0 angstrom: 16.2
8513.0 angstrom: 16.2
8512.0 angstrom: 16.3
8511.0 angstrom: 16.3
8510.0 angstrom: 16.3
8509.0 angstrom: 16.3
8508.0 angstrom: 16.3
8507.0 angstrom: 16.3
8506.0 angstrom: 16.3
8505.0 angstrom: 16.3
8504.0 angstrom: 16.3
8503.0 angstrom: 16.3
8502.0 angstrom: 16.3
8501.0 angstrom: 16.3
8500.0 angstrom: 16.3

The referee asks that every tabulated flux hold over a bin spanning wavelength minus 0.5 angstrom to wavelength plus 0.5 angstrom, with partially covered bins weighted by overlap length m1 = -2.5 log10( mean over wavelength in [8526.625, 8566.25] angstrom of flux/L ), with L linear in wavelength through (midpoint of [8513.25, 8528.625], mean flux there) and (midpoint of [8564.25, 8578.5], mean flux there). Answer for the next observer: 0.13 mag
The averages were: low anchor 16.1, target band 14.3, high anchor 16.2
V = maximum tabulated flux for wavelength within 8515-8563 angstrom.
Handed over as 16.2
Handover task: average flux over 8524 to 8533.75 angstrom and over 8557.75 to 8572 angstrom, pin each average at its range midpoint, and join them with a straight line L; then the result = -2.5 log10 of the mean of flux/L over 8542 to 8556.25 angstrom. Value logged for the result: 0.15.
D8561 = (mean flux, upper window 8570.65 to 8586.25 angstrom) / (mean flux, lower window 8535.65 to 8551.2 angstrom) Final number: 1.26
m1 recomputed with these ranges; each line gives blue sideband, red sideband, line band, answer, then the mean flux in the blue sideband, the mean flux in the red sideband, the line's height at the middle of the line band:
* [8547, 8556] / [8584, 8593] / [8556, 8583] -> -0.050 mag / 14.1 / 16.6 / 15.4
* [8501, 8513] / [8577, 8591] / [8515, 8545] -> 0.113 mag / 16.3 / 16.6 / 16.4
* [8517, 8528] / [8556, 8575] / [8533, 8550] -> 0.209 mag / 16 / 15.9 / 16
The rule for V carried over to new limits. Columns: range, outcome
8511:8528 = 16.3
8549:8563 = 15.7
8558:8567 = 16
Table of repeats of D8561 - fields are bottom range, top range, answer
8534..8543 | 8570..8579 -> 1.25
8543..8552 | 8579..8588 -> 1.25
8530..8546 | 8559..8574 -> 1.19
